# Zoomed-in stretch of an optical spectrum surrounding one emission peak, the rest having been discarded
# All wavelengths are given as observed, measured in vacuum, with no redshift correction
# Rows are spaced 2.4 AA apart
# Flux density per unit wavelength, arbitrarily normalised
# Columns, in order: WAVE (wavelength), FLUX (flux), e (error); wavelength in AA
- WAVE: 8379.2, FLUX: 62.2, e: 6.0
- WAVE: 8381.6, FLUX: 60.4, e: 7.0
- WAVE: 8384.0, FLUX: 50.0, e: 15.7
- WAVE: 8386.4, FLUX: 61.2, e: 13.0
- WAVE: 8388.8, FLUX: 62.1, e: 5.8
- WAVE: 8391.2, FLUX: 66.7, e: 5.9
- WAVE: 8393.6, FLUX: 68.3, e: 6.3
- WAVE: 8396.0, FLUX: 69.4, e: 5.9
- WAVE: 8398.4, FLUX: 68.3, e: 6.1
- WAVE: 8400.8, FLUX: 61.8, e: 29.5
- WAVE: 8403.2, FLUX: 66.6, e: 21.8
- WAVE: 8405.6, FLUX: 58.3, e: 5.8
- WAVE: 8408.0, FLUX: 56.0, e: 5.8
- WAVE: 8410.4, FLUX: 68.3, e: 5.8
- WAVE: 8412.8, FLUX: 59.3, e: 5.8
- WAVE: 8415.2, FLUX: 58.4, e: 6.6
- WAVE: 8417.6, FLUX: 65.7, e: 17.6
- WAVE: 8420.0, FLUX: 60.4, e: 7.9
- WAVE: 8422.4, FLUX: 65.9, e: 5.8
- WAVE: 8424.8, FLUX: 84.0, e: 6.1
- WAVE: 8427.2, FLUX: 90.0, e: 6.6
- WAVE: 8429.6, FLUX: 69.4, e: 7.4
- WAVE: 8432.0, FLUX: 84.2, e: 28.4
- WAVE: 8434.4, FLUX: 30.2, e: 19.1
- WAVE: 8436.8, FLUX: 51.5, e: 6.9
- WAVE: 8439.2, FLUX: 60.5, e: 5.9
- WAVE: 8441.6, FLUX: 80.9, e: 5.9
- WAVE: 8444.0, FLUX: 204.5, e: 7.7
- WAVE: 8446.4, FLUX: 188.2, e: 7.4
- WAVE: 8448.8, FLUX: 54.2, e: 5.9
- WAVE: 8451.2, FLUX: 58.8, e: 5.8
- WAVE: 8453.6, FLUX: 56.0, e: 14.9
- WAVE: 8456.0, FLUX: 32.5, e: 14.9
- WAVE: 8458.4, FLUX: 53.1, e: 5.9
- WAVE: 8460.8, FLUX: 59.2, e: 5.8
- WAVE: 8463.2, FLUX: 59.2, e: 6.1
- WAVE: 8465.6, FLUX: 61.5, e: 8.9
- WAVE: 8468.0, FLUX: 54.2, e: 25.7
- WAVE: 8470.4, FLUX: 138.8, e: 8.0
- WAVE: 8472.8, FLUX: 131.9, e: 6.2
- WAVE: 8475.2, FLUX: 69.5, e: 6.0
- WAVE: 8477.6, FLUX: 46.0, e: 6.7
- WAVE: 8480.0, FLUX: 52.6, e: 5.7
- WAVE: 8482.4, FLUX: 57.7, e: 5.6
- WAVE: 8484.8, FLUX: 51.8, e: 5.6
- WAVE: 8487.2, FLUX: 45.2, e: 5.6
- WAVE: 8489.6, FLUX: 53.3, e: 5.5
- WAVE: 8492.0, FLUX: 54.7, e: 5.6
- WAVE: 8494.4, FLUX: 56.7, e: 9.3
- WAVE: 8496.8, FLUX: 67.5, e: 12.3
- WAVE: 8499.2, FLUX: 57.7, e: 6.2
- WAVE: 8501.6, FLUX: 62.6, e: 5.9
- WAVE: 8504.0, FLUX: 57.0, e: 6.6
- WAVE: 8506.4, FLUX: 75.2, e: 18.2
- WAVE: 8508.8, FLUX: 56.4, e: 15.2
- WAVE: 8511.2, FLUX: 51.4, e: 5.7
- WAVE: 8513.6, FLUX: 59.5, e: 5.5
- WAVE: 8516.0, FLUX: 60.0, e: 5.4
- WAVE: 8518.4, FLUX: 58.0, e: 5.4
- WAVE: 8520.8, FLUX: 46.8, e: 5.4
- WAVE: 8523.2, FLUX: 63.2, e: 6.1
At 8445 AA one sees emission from H-alpha 6563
